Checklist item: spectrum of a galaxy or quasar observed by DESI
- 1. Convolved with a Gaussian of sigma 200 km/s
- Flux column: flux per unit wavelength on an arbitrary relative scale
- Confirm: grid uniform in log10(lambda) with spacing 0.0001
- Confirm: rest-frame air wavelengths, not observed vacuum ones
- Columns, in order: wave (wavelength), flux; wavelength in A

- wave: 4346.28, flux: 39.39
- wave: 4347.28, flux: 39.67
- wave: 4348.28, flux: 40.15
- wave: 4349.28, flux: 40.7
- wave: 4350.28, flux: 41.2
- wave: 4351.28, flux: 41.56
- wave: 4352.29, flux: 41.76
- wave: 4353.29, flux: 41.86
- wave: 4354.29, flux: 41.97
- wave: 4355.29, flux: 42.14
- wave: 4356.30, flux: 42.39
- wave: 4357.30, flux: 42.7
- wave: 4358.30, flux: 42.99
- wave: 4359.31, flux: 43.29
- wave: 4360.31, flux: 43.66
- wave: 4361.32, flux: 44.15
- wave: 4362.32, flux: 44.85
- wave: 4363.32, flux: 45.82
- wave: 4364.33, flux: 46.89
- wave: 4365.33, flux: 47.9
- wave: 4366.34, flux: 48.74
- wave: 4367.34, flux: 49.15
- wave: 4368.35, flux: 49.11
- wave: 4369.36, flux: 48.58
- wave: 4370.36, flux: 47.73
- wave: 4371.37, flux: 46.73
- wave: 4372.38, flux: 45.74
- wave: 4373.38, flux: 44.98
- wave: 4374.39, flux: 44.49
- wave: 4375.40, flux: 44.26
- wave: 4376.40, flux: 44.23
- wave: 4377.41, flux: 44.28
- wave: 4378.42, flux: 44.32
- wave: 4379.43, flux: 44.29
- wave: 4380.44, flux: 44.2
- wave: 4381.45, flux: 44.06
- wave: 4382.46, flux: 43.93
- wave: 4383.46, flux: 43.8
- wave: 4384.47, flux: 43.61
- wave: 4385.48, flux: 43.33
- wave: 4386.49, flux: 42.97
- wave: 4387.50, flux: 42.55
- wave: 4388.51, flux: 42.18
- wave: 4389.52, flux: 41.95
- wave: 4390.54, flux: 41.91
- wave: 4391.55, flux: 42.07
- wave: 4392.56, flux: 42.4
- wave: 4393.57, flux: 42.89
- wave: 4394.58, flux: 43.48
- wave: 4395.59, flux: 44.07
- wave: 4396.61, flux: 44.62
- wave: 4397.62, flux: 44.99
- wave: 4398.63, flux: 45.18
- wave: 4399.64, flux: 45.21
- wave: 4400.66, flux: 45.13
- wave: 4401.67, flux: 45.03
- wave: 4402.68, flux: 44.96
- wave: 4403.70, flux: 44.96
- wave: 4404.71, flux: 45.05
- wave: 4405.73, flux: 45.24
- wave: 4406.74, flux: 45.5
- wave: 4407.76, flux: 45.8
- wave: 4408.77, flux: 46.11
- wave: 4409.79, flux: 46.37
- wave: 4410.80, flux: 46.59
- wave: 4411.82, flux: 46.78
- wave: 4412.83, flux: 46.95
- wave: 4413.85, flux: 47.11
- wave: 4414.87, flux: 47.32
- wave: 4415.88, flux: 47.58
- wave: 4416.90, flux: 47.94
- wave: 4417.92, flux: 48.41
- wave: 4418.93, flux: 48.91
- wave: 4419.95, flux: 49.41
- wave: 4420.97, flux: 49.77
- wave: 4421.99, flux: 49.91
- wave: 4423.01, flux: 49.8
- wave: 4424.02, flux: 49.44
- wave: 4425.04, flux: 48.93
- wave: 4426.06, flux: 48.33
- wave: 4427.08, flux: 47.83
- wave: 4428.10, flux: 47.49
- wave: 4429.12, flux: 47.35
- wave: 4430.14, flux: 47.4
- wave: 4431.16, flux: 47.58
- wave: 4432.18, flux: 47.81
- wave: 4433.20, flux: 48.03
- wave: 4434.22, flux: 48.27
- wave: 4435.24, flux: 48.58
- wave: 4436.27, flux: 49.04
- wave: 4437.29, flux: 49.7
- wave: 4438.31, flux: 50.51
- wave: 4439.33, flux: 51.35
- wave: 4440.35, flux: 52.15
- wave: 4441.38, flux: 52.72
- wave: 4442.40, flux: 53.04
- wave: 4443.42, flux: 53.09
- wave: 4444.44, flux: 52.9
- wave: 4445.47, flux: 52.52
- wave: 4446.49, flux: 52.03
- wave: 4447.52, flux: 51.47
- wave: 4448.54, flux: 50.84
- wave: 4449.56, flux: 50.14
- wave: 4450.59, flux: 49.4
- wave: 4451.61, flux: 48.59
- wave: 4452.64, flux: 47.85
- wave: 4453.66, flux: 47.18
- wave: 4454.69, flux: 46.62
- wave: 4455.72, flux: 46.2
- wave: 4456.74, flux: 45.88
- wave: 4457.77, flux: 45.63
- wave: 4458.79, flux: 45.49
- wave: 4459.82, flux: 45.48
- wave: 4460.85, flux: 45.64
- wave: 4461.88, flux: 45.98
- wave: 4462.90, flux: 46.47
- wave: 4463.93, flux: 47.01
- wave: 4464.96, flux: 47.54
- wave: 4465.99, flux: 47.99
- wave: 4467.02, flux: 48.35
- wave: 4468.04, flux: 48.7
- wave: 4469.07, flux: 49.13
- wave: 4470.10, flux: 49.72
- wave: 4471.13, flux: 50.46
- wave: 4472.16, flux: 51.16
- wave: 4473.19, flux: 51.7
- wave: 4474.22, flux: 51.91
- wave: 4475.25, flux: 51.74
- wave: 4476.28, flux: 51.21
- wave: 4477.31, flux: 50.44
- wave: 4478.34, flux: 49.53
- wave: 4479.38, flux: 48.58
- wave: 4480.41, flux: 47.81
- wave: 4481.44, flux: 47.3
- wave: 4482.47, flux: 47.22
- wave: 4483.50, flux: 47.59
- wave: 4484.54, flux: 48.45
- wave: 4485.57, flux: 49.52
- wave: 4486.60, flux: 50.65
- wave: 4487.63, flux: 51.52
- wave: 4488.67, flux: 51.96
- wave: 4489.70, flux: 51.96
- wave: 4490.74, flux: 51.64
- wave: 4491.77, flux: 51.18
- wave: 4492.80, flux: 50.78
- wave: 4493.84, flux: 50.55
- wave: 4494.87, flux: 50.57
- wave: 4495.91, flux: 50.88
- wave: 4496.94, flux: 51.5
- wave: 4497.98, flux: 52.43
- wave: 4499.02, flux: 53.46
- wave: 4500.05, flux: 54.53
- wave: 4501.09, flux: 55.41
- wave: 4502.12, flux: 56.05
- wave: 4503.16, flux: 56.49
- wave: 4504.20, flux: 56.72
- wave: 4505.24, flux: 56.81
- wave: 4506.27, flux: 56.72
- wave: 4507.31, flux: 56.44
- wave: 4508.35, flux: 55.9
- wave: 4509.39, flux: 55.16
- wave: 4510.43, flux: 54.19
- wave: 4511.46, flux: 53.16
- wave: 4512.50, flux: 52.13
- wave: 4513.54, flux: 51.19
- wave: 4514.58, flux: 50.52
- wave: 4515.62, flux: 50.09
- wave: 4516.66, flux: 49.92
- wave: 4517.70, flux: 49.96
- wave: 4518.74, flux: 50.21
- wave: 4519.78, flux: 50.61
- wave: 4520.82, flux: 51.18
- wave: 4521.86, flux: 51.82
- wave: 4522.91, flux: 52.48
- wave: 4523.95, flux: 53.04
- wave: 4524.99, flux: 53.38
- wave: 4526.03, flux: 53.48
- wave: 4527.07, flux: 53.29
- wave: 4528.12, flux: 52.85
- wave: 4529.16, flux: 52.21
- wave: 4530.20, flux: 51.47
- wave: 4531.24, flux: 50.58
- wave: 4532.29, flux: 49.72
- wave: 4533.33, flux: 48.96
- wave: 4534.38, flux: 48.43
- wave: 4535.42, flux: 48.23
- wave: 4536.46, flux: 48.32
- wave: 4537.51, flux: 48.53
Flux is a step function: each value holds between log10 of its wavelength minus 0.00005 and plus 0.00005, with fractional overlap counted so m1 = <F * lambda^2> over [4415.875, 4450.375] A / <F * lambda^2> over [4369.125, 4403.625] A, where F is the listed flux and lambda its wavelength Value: 1.15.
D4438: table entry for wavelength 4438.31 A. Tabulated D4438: 50.51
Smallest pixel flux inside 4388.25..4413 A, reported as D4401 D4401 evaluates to 41.91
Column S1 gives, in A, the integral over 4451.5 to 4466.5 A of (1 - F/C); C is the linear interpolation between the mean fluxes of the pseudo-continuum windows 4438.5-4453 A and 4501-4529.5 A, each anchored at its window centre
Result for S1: 1.5 A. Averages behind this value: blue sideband 51.3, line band 46.6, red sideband 53.2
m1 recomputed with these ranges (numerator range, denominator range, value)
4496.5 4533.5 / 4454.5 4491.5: 1.11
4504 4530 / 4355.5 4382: 1.25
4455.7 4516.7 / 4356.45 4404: 1.19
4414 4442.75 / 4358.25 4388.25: 1.11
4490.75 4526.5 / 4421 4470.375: 1.11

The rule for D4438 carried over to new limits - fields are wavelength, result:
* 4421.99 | 49.91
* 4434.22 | 48.27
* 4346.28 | 39.39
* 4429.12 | 47.35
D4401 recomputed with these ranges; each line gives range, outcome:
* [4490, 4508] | 50.55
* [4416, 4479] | 45.48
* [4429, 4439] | 47.35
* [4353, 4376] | 41.86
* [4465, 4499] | 47.22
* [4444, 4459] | 45.49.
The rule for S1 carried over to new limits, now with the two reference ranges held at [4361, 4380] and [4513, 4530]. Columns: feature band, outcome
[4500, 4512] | -1.08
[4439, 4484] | 0.25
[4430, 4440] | -0.09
